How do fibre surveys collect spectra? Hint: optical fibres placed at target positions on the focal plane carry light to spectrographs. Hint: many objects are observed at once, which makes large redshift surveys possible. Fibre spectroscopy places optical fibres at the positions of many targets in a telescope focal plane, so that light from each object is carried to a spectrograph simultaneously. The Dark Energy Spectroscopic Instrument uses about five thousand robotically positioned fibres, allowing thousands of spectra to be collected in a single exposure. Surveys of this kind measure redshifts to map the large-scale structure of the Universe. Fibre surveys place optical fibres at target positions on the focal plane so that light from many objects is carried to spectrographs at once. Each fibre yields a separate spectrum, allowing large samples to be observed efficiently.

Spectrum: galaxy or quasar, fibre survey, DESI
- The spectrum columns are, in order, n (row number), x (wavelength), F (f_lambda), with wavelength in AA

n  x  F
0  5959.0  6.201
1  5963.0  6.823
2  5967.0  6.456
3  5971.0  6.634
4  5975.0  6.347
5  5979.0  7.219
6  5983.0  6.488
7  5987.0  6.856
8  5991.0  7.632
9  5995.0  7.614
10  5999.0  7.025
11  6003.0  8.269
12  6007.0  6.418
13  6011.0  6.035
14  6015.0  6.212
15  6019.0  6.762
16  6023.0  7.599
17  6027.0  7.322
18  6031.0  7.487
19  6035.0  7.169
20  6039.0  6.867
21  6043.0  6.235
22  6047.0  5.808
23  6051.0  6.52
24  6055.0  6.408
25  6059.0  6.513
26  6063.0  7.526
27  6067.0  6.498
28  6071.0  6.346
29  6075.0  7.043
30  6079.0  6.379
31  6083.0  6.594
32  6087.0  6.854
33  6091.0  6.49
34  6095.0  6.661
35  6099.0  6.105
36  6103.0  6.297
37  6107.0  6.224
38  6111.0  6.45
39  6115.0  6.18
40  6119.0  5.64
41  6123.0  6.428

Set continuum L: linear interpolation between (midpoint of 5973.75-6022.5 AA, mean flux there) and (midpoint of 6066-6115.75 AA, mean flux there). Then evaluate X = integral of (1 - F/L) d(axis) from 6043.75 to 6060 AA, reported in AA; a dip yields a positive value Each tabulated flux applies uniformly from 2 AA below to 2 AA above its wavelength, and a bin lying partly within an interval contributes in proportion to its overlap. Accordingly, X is 0.92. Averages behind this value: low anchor 6.94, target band 6.29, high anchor 6.48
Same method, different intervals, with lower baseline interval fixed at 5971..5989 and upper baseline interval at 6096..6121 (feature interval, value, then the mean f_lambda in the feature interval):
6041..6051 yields 0.49 AA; 6.12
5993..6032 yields -2.88 AA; 7.06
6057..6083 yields -1.54 AA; 6.71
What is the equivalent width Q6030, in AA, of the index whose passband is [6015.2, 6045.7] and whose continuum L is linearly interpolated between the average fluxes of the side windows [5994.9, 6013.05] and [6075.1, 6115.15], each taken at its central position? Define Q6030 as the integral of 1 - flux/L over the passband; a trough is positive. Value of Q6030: -0.58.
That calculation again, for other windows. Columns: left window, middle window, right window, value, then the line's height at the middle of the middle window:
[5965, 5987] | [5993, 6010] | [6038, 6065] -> -1.6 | 6.61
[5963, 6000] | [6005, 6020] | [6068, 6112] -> 1.0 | 6.79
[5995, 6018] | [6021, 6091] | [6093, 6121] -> -2.3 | 6.55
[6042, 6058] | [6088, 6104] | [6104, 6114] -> -0.3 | 6.3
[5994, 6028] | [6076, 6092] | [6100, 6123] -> -0.5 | 6.4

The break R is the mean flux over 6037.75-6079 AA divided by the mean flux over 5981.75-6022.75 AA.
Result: 0.9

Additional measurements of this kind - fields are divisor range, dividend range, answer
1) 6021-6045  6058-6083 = 0.94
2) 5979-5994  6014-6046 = 0.98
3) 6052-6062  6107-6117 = 0.96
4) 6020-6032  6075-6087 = 0.90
